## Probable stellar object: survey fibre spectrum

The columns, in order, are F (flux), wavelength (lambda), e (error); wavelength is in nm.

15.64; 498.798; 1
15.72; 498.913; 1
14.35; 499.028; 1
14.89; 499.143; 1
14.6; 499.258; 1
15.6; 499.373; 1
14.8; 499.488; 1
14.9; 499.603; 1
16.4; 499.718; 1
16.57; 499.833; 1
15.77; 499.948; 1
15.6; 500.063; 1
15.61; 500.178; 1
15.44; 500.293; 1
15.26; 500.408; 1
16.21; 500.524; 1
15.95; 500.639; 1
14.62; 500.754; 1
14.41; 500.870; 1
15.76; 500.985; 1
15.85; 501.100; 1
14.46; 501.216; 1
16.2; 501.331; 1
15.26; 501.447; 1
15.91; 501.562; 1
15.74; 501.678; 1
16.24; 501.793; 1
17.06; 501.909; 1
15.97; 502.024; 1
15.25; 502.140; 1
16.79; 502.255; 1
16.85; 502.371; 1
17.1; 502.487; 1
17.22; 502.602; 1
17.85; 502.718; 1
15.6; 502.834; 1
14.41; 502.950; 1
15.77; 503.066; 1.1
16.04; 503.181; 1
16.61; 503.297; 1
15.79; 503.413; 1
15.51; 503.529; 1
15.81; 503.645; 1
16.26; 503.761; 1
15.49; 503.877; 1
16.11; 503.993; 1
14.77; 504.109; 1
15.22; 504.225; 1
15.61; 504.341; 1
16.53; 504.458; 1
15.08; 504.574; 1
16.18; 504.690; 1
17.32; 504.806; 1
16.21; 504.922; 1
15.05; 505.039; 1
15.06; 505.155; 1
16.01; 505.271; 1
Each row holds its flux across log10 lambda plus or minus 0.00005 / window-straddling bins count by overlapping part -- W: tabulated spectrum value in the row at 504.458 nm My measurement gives 16.53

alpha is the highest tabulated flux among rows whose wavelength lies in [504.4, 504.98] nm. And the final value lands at 17.32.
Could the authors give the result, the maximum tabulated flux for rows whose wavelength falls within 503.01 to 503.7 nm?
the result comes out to 16.61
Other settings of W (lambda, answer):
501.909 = 17.06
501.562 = 15.91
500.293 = 15.44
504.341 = 15.61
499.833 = 16.57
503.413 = 15.79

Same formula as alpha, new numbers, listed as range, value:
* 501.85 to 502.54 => 17.1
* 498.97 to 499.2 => 14.89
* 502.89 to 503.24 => 16.04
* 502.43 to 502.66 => 17.22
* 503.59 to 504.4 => 16.26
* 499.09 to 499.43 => 15.6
